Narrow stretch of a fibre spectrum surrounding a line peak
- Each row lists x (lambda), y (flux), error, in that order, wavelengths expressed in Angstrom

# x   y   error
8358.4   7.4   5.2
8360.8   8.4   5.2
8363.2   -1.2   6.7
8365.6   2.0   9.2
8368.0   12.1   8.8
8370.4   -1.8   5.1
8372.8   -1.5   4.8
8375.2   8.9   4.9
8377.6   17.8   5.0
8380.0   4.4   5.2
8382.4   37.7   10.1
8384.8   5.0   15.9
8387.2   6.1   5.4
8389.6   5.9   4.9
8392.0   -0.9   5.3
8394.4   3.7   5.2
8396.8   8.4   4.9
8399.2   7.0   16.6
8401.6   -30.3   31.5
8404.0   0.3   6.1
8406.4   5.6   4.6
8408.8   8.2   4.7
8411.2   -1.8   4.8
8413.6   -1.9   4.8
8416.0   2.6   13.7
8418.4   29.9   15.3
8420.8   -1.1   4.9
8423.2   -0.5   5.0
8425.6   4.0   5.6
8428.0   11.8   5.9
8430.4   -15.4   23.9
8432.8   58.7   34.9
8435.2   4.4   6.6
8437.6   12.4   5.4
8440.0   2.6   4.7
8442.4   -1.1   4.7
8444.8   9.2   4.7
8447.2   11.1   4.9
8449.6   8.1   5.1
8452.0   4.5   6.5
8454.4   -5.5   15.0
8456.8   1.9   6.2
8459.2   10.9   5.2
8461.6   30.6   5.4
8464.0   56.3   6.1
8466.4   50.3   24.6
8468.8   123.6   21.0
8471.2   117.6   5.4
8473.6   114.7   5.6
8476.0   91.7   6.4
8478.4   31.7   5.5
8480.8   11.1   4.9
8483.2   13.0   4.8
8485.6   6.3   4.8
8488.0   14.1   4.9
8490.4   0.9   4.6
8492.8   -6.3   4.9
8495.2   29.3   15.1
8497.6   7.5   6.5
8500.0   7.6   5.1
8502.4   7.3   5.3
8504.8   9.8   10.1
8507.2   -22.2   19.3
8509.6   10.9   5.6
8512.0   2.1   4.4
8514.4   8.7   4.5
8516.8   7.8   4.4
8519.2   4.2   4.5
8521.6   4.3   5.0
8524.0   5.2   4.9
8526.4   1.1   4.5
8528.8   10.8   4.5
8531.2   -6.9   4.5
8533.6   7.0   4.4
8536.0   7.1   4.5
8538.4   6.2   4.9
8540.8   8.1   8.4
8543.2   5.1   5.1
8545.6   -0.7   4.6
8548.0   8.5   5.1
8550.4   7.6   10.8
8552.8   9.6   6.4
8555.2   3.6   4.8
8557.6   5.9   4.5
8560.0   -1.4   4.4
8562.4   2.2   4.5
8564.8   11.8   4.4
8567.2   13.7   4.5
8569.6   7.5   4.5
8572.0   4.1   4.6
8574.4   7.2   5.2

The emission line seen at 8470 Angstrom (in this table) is [O II]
